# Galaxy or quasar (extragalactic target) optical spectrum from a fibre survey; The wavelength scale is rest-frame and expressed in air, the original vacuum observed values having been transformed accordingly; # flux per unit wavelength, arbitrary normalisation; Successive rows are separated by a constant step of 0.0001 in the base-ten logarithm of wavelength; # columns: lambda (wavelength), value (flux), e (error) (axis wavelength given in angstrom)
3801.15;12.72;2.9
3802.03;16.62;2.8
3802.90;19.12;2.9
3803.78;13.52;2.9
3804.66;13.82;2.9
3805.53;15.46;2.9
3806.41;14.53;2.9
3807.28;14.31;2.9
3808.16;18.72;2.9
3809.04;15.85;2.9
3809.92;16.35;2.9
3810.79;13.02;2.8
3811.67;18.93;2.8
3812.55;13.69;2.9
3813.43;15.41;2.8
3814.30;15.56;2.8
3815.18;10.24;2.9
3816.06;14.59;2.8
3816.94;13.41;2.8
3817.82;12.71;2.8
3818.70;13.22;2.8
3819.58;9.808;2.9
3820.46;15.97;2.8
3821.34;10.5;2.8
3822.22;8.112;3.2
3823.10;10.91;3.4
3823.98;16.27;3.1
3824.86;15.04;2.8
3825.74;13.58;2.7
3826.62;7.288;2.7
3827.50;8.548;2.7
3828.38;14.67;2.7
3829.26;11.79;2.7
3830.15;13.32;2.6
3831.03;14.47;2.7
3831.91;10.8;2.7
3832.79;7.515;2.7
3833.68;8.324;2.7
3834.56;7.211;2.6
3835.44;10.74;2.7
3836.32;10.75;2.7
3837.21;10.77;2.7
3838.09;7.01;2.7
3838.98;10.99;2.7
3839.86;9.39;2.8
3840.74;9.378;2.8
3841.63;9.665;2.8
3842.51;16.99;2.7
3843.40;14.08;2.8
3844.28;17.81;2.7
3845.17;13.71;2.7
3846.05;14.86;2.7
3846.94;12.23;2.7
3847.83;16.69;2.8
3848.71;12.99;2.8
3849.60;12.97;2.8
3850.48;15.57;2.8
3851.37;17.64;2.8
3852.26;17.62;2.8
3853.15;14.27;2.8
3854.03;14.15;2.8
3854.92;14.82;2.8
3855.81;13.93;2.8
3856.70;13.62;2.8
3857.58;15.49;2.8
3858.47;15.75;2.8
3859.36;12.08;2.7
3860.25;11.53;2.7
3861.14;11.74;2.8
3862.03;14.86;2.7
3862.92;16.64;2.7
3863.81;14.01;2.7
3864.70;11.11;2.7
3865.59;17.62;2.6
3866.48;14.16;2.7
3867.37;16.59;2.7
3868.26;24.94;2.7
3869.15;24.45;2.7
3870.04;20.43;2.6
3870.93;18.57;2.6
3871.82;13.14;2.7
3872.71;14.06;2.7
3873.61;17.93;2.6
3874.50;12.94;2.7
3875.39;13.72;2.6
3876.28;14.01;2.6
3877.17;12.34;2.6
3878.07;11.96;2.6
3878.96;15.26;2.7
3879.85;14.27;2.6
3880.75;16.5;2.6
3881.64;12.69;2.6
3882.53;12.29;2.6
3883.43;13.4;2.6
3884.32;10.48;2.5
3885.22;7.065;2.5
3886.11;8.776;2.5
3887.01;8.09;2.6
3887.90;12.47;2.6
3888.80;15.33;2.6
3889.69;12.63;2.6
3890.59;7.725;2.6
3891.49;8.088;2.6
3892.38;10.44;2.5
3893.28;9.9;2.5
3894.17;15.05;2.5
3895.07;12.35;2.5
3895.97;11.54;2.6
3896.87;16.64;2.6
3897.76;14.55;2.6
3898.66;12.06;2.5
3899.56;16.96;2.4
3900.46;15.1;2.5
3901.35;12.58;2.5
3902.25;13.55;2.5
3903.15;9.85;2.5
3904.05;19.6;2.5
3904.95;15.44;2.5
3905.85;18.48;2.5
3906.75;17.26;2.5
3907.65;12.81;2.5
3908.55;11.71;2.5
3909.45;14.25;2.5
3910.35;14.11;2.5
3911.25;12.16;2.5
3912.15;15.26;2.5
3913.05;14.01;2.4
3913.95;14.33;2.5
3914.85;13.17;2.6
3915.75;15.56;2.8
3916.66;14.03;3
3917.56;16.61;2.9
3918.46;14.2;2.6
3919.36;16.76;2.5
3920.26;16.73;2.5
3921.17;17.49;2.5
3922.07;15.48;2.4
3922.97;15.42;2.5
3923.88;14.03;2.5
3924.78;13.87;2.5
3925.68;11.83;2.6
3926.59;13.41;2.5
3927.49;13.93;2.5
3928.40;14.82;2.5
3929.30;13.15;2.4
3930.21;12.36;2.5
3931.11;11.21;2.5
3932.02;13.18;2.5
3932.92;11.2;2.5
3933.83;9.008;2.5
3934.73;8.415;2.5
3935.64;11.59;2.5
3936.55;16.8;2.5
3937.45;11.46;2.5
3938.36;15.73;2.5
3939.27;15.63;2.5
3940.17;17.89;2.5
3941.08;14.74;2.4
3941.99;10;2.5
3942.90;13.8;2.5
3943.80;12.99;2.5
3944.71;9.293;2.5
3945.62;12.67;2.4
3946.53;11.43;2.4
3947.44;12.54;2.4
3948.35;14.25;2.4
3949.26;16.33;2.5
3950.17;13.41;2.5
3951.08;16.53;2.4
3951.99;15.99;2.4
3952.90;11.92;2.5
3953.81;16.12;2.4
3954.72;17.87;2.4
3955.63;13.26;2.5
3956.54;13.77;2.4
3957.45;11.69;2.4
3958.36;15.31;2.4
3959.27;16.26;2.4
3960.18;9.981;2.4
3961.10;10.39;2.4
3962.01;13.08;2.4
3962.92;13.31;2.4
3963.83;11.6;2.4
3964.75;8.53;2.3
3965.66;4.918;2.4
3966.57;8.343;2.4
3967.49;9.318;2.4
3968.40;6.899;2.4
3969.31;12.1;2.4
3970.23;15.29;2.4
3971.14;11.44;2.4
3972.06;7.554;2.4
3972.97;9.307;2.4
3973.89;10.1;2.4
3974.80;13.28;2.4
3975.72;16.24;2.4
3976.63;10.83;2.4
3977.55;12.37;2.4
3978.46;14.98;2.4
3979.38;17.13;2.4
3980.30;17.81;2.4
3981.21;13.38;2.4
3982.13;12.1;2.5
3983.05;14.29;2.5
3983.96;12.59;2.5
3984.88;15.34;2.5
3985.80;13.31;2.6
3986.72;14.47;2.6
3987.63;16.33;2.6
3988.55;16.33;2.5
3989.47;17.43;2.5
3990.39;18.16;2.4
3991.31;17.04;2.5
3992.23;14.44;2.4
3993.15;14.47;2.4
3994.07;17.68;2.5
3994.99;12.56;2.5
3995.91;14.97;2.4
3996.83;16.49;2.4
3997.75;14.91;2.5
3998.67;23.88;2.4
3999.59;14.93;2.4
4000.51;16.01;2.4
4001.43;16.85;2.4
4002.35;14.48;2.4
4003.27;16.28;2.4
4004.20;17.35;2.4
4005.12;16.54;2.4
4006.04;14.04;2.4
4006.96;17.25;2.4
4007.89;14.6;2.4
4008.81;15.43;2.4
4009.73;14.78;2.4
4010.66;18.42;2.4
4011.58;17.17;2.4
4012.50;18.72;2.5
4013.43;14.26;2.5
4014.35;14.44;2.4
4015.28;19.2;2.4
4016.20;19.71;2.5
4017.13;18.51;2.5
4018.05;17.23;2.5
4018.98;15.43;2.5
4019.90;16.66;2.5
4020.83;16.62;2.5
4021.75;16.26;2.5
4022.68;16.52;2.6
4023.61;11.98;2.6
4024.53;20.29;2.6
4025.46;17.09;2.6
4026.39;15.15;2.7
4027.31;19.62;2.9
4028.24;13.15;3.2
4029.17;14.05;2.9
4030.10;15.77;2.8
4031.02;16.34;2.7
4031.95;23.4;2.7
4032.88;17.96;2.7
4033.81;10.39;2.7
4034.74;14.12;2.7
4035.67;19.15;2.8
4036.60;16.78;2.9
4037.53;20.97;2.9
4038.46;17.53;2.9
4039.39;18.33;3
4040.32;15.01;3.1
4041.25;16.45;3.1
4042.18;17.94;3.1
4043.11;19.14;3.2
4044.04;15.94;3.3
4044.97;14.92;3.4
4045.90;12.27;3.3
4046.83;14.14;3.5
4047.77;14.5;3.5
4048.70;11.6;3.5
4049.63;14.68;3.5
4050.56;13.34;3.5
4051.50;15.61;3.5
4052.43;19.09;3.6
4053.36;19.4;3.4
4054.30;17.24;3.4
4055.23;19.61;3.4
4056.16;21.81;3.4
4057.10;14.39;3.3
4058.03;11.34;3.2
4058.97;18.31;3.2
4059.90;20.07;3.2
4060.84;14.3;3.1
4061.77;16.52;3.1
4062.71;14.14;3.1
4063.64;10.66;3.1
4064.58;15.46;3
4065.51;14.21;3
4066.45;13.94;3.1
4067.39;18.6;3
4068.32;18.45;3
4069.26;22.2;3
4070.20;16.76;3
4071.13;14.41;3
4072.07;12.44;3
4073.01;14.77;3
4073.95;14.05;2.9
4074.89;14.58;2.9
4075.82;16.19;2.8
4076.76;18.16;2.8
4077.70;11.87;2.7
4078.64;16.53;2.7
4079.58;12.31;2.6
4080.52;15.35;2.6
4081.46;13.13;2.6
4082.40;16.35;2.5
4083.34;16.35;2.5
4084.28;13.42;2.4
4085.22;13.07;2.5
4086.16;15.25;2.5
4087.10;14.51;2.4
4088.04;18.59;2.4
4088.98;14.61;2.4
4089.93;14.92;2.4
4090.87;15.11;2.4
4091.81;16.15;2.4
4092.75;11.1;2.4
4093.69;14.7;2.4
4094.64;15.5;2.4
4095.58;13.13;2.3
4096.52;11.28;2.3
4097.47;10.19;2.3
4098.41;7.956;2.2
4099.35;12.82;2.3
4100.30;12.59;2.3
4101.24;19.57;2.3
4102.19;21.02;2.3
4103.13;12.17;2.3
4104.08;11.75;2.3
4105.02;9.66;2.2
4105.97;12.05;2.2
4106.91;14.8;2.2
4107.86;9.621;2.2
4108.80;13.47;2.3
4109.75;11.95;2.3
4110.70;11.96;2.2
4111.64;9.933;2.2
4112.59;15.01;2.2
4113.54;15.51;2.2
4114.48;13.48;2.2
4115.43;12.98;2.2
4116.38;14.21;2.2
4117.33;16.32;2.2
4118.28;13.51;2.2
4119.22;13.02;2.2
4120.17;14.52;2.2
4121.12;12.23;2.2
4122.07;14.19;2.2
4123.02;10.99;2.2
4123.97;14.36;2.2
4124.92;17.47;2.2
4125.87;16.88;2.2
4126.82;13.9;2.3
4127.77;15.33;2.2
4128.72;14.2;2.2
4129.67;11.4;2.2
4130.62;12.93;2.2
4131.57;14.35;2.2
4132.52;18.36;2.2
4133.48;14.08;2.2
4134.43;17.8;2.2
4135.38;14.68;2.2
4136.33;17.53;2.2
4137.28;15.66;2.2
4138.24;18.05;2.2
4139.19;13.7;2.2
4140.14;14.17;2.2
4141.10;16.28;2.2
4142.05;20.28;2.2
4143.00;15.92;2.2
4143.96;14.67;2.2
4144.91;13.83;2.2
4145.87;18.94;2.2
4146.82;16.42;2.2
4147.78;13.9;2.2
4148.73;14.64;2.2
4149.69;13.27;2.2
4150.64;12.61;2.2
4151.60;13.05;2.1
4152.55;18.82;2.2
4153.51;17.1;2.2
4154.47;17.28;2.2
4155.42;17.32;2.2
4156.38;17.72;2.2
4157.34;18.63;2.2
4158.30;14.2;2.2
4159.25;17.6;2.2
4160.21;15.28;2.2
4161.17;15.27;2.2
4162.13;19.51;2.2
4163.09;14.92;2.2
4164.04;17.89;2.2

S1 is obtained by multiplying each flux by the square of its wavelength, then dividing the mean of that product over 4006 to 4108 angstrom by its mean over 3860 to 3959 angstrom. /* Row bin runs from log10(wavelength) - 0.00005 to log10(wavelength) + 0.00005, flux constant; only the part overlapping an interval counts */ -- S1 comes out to 1.2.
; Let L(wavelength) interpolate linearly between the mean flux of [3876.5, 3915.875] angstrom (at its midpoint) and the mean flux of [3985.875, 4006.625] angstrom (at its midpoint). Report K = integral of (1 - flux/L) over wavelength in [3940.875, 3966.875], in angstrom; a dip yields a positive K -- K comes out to 3.6 angstrom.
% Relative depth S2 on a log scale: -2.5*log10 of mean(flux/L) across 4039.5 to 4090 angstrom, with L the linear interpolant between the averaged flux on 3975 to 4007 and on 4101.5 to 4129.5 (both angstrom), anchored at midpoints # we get -0.087 mag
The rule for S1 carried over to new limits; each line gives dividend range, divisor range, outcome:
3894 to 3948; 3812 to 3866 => 1.12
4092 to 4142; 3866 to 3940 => 1.12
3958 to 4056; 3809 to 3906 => 1.22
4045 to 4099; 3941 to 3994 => 1.20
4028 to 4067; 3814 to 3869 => 1.35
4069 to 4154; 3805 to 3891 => 1.23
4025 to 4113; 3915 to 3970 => 1.23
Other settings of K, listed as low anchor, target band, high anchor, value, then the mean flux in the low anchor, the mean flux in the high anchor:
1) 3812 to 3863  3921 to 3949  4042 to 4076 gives 1.88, 12.8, 15.8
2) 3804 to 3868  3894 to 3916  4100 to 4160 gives -1.00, 13.3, 14.8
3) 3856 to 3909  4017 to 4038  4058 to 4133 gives -3.52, 14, 14.4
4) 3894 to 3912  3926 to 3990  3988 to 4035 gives 9.78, 14.3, 16.4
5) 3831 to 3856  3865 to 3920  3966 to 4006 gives -3.93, 12.6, 14.3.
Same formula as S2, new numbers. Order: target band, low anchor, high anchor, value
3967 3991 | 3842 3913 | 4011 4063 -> 0.17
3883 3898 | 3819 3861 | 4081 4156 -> 0.14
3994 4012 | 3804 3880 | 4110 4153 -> -0.13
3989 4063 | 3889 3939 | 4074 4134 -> -0.18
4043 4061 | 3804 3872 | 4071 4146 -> -0.13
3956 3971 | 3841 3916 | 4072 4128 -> 0.24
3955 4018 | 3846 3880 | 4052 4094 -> 0.08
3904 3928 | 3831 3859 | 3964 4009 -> -0.10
